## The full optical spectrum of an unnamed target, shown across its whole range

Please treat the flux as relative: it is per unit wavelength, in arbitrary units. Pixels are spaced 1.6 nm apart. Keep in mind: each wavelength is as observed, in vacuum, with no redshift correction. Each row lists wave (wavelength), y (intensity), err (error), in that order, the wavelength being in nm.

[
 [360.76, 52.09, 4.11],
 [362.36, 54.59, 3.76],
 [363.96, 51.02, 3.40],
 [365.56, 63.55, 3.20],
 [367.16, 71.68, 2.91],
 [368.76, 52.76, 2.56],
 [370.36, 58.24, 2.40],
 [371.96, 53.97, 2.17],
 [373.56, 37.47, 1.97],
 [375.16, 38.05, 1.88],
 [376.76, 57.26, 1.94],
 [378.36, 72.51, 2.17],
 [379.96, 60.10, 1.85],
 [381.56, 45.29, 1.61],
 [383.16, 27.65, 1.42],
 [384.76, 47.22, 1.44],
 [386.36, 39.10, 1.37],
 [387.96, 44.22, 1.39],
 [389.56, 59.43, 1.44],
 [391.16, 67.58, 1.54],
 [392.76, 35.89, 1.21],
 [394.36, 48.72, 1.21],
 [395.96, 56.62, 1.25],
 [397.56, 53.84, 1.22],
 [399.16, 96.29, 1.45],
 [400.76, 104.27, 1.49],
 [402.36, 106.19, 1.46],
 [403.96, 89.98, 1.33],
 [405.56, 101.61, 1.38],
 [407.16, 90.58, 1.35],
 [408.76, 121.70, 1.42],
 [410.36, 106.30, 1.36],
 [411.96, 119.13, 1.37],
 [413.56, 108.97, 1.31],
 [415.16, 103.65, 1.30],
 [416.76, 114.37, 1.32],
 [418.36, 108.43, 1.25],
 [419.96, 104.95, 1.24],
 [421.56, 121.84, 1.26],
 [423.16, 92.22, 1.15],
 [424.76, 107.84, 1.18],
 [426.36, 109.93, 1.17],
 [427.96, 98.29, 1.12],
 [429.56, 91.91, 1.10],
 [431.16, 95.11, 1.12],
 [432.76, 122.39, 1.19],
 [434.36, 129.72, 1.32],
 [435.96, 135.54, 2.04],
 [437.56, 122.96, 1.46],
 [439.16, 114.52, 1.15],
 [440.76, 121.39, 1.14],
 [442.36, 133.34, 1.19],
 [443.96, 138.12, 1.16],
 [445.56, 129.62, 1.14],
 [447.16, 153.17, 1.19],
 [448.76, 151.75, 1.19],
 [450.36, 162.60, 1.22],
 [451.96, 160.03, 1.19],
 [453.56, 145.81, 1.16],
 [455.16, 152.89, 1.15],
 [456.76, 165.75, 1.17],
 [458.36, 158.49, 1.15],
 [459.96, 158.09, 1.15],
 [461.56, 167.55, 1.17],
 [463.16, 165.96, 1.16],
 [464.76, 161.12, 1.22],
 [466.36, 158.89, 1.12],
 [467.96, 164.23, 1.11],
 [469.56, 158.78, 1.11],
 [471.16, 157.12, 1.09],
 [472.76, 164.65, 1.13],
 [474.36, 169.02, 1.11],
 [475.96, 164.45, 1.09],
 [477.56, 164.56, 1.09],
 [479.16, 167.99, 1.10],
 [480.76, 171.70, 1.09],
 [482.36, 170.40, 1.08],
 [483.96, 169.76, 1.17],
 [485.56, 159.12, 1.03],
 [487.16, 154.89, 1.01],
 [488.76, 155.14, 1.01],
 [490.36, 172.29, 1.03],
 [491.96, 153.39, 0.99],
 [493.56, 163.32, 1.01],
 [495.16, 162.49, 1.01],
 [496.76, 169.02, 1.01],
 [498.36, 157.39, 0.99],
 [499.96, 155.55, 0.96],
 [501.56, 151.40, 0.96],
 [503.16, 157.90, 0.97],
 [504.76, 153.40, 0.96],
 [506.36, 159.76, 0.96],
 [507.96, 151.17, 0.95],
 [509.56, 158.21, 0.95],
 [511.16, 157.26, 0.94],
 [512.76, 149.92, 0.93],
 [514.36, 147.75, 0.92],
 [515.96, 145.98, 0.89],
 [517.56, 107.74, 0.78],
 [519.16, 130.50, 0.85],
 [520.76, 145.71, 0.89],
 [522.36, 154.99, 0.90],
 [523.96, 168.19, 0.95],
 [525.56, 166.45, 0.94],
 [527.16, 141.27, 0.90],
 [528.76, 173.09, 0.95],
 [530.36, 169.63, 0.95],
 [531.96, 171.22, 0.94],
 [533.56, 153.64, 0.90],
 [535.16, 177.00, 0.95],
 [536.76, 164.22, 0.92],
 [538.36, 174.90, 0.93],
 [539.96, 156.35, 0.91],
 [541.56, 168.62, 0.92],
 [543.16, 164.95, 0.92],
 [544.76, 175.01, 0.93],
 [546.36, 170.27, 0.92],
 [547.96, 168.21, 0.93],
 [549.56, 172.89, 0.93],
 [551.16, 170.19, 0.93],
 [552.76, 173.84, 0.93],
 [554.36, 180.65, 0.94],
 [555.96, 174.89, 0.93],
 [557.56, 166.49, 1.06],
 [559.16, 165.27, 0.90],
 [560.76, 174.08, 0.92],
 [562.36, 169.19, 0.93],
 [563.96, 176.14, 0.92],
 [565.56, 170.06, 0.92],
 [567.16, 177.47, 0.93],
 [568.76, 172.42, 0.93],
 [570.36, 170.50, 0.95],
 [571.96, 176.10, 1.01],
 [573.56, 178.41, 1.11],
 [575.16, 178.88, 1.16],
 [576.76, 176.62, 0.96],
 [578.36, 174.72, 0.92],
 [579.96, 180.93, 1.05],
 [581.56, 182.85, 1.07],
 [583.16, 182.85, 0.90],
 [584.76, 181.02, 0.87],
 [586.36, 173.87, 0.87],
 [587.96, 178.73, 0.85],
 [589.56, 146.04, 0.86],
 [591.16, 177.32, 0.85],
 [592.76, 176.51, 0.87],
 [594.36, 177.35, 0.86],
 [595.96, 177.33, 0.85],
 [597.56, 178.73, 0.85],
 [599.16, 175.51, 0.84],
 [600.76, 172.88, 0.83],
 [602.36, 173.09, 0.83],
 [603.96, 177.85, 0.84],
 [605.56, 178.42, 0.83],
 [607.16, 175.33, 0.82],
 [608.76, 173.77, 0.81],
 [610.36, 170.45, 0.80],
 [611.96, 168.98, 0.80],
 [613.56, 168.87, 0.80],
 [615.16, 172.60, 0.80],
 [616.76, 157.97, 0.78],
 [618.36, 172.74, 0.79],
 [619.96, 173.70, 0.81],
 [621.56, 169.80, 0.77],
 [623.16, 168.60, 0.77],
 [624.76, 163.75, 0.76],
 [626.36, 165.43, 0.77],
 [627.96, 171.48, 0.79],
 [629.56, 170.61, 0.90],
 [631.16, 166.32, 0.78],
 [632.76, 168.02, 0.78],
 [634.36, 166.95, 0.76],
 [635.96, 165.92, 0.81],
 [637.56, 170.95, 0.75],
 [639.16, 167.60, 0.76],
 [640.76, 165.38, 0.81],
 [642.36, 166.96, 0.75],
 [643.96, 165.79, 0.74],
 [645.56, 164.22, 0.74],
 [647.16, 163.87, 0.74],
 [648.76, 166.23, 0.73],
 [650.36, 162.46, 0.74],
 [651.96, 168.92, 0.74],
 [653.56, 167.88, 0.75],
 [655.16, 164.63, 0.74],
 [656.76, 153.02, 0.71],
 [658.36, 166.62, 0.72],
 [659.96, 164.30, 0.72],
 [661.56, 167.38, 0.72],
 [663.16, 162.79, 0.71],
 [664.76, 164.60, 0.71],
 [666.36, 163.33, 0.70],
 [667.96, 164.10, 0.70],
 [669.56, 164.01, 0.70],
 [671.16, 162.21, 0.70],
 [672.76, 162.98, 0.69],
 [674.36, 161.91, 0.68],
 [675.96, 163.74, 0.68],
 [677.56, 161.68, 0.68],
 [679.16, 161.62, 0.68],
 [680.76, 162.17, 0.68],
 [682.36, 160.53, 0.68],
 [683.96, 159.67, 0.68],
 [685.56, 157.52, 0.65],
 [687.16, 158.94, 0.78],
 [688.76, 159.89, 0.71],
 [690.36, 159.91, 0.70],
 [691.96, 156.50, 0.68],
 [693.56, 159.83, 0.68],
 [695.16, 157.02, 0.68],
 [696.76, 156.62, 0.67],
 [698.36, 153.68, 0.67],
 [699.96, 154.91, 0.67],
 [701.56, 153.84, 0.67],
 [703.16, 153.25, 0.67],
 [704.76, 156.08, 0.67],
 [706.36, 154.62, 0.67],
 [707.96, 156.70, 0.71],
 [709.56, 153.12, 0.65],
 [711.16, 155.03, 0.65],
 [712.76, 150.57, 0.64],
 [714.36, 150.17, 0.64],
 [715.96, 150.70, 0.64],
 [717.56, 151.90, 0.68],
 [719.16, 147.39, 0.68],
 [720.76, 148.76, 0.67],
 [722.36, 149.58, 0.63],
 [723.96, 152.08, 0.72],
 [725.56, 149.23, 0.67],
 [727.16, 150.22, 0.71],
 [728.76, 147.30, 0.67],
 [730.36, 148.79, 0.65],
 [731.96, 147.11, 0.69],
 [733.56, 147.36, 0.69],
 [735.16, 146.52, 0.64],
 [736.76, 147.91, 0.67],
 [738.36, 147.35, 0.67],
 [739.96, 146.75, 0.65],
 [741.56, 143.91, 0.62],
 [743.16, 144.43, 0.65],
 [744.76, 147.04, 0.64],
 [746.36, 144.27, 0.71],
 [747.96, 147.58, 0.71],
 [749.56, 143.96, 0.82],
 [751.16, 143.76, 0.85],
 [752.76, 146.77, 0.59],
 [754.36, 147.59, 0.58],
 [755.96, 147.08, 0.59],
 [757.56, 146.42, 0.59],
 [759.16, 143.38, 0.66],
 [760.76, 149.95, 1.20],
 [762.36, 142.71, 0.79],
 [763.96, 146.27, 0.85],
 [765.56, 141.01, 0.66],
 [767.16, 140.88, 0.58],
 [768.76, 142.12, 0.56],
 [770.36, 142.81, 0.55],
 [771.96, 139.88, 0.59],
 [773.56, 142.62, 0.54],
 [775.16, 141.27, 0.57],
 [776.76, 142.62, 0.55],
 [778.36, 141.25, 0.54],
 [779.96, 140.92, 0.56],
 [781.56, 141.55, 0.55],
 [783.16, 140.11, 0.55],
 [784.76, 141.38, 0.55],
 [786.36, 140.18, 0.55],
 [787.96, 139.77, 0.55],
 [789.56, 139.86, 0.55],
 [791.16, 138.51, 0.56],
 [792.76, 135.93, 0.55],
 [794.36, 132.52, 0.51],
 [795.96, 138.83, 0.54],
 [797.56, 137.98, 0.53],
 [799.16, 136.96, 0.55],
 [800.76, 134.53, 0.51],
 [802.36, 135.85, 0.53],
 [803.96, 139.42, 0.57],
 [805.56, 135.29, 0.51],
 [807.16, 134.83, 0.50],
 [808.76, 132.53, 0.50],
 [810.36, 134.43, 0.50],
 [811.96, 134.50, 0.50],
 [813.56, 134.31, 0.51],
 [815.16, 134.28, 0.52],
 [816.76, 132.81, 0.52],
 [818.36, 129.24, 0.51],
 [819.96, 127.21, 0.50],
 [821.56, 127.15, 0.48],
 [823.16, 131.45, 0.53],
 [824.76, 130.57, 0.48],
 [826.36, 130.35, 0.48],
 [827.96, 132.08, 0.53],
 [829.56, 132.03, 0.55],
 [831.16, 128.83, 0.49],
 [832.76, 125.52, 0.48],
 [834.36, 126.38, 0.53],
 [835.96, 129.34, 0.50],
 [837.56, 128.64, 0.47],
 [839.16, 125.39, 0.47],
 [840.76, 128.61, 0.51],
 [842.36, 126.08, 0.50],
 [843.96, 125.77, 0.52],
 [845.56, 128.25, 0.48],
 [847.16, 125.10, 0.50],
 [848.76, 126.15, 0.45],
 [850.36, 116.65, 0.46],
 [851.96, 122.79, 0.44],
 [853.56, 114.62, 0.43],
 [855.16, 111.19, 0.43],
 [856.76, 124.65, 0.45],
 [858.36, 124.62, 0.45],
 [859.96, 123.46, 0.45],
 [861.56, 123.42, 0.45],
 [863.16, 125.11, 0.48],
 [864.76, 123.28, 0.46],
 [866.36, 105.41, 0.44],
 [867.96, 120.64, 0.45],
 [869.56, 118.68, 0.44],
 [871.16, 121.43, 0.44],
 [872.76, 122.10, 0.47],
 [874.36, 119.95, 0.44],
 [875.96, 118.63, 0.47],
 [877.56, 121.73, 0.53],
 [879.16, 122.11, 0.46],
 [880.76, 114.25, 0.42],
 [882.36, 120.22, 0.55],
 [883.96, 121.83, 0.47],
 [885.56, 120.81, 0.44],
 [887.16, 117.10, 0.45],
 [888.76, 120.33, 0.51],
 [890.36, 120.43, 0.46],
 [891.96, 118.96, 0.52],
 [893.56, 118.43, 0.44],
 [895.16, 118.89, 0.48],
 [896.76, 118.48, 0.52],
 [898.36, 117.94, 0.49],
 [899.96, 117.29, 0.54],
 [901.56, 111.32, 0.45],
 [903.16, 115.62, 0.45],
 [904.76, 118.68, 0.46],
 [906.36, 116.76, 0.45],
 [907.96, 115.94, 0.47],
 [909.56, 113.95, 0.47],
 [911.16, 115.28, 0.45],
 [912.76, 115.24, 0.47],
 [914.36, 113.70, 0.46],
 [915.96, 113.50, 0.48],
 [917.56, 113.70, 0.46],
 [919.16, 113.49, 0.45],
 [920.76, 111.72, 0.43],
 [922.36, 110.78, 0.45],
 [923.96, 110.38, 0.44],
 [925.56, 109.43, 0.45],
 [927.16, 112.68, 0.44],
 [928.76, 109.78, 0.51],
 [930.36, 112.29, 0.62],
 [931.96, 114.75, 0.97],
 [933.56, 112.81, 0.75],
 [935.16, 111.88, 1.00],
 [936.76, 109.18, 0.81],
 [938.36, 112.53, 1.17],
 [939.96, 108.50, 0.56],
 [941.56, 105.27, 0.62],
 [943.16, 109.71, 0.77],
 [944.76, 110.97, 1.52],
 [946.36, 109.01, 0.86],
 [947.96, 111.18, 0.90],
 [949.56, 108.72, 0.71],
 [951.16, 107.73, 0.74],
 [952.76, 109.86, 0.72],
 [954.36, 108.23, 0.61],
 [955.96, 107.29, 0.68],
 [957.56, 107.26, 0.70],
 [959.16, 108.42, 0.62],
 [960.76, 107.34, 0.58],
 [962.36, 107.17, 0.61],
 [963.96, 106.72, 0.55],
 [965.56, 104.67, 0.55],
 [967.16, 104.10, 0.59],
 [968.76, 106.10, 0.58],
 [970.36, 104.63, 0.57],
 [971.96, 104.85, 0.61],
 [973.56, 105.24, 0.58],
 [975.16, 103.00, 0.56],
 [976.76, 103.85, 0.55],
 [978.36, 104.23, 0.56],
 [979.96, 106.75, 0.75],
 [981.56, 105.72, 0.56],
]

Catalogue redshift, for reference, 0.00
